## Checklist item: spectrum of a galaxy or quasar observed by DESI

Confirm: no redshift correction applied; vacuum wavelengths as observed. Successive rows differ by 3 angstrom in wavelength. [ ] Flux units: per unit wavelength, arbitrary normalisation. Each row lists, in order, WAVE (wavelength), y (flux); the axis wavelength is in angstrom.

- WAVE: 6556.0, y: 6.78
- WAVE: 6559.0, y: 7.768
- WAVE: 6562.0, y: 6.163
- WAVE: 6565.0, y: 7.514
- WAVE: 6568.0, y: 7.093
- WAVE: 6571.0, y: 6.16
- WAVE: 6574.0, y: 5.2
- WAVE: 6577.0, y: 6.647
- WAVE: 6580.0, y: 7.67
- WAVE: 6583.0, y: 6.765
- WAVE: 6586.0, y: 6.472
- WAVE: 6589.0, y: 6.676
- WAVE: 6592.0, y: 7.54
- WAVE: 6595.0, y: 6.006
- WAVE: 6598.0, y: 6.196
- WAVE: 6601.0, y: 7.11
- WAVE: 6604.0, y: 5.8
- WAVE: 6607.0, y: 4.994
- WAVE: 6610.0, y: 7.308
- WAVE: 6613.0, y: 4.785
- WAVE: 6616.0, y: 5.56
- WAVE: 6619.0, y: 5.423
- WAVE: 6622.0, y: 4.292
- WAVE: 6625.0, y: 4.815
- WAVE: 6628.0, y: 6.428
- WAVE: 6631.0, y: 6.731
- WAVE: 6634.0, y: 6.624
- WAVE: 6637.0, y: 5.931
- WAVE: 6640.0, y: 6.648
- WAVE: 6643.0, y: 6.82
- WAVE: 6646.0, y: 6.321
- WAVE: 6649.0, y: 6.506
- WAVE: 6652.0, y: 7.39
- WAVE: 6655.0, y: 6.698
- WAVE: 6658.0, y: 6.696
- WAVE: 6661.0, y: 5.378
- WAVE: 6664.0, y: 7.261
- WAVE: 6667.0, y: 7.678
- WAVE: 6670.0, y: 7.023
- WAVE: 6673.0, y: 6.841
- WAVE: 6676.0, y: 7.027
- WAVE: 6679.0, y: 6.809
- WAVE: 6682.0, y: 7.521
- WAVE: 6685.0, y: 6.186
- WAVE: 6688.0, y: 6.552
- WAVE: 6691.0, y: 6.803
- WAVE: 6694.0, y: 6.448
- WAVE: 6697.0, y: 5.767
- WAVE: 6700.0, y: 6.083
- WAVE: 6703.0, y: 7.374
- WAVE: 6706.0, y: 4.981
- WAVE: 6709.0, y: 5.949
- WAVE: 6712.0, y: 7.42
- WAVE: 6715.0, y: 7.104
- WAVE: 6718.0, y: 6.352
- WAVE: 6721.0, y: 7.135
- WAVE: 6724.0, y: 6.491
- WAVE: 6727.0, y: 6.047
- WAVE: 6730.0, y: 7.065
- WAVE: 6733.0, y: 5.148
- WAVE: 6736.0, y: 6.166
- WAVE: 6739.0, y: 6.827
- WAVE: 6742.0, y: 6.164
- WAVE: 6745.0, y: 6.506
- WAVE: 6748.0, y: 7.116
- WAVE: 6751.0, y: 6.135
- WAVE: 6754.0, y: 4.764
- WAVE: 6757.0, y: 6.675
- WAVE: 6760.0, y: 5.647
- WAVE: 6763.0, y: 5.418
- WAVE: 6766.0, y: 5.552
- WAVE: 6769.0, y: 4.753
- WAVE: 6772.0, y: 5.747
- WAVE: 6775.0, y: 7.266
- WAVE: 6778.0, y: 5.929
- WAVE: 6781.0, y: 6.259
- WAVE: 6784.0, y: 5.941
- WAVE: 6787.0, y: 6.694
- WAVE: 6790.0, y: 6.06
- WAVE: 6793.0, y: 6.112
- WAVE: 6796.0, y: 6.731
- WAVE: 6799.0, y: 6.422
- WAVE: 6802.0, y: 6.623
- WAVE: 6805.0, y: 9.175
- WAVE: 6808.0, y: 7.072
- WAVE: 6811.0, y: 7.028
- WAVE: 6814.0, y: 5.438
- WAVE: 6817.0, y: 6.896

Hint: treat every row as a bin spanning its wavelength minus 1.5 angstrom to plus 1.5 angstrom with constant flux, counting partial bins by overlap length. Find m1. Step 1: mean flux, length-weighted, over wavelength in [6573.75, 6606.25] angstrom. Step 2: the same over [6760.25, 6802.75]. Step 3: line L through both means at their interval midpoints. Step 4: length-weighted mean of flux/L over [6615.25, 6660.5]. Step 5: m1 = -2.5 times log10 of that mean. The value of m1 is 0.04 mag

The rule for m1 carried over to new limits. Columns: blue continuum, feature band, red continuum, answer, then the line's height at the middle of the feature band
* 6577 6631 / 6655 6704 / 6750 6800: -0.107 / 6.08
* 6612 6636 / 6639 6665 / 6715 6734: -0.136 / 5.84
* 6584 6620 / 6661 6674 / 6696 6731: -0.106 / 6.36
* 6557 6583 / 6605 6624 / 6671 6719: 0.238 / 6.71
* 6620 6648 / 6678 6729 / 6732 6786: -0.086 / 6.04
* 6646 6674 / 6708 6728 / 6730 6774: -0.068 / 6.27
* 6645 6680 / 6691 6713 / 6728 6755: 0.038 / 6.52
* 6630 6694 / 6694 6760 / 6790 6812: 0.083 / 6.84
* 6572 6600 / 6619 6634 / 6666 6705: 0.175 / 6.64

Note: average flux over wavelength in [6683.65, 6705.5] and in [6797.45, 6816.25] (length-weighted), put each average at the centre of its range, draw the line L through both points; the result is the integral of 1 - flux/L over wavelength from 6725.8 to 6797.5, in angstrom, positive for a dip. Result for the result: 6.5 angstrom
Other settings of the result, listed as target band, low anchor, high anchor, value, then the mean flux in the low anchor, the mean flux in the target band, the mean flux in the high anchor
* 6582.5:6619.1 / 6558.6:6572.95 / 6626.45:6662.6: 2.6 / 6.82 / 6.22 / 6.51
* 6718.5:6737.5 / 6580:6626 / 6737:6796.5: -0.8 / 6.05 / 6.34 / 6.1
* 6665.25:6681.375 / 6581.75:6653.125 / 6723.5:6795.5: -2.4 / 6.21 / 7.1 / 6.11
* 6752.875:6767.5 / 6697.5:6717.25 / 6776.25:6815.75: 2.0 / 6.44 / 5.63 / 6.58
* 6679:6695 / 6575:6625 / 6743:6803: -1.5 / 6.15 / 6.72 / 6.11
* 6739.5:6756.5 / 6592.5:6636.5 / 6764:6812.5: 0.3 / 5.9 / 6.21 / 6.45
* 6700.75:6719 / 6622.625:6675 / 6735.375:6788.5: -0.6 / 6.54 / 6.52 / 6.09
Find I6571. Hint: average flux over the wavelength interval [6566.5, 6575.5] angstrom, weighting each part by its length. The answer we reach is 6.15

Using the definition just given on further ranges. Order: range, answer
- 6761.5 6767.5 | 5.48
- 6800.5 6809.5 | 7.62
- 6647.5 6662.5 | 6.53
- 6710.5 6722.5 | 7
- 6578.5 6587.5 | 6.97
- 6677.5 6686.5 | 6.84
